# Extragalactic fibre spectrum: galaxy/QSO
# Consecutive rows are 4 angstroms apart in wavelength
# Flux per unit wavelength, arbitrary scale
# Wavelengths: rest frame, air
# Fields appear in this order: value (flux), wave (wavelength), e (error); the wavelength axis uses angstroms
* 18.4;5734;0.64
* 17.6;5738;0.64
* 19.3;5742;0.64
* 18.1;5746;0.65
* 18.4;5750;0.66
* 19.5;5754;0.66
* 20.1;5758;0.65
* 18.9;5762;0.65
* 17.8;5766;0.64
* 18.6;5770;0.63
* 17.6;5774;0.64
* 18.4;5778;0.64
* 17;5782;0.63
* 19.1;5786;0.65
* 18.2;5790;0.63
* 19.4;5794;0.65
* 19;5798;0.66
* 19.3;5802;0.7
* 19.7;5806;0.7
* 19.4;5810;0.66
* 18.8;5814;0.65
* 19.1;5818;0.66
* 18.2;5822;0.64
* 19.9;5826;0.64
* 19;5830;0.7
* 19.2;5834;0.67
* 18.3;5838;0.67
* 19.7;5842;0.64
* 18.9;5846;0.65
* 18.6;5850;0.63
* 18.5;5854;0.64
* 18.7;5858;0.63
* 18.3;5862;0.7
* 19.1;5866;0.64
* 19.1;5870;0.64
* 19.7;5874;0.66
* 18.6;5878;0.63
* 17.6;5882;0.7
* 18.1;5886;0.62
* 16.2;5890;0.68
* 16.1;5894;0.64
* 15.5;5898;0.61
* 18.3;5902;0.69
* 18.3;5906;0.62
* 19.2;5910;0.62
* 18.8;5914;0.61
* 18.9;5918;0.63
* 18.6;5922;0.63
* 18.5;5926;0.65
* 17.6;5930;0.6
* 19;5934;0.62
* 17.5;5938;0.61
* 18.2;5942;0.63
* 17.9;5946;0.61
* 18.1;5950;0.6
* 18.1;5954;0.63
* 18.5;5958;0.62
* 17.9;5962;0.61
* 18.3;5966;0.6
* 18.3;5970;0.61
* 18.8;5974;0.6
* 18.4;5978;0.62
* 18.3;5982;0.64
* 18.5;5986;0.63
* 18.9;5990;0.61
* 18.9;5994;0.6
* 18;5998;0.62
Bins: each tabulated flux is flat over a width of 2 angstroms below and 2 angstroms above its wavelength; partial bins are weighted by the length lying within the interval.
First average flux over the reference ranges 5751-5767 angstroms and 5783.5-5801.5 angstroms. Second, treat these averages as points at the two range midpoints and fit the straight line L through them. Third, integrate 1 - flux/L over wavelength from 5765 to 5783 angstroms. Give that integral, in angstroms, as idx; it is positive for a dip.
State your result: 1.0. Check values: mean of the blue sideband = 19.1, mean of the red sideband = 18.9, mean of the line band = 17.9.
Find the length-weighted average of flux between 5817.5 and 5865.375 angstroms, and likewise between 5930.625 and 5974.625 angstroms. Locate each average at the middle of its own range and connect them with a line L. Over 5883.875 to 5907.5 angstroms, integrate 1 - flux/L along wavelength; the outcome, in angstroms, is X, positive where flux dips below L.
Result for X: 1.9 angstroms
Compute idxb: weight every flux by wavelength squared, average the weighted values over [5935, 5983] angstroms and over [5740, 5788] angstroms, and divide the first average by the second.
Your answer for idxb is 1.0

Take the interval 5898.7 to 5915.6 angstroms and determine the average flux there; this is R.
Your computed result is 18.4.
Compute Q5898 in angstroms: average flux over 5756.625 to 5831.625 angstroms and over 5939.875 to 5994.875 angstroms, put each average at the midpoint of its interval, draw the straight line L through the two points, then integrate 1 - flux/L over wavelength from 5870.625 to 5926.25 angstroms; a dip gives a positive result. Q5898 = 1.5 angstroms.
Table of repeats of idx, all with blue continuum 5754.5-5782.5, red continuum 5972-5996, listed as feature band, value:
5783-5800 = -0.3 angstroms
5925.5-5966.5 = 1.1 angstroms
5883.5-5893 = 0.8 angstroms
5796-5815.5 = -0.8 angstroms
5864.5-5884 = -0.3 angstroms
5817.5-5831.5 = -0.4 angstroms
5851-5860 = 0.0 angstroms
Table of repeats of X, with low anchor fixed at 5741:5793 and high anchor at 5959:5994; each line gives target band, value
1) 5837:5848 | -0.31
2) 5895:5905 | 0.83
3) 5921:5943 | 0.30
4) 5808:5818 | -0.31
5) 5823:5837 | -0.52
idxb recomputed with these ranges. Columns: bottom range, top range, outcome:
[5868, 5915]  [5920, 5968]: 1.03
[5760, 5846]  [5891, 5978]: 1.01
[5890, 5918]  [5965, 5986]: 1.07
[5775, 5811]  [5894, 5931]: 1.00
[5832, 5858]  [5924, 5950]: 0.99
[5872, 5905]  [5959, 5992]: 1.08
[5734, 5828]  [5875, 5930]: 1.00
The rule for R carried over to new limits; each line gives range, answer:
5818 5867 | 18.9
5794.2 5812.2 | 19.3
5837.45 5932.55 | 18.3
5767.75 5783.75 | 17.9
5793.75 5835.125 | 19.2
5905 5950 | 18.4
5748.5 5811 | 18.8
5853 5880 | 18.9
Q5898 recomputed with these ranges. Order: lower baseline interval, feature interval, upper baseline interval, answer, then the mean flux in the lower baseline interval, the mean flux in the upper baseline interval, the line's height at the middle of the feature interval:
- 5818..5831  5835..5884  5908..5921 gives 0.61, 19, 18.9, 19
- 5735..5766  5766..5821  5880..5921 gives -0.70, 18.8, 17.7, 18.5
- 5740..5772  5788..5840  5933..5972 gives -1.12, 18.8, 18.2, 18.6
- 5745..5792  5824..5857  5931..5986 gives -1.09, 18.5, 18.3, 18.4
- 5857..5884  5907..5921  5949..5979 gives -0.27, 18.7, 18.3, 18.5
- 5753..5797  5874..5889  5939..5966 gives 0.09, 18.6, 18.1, 18.3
